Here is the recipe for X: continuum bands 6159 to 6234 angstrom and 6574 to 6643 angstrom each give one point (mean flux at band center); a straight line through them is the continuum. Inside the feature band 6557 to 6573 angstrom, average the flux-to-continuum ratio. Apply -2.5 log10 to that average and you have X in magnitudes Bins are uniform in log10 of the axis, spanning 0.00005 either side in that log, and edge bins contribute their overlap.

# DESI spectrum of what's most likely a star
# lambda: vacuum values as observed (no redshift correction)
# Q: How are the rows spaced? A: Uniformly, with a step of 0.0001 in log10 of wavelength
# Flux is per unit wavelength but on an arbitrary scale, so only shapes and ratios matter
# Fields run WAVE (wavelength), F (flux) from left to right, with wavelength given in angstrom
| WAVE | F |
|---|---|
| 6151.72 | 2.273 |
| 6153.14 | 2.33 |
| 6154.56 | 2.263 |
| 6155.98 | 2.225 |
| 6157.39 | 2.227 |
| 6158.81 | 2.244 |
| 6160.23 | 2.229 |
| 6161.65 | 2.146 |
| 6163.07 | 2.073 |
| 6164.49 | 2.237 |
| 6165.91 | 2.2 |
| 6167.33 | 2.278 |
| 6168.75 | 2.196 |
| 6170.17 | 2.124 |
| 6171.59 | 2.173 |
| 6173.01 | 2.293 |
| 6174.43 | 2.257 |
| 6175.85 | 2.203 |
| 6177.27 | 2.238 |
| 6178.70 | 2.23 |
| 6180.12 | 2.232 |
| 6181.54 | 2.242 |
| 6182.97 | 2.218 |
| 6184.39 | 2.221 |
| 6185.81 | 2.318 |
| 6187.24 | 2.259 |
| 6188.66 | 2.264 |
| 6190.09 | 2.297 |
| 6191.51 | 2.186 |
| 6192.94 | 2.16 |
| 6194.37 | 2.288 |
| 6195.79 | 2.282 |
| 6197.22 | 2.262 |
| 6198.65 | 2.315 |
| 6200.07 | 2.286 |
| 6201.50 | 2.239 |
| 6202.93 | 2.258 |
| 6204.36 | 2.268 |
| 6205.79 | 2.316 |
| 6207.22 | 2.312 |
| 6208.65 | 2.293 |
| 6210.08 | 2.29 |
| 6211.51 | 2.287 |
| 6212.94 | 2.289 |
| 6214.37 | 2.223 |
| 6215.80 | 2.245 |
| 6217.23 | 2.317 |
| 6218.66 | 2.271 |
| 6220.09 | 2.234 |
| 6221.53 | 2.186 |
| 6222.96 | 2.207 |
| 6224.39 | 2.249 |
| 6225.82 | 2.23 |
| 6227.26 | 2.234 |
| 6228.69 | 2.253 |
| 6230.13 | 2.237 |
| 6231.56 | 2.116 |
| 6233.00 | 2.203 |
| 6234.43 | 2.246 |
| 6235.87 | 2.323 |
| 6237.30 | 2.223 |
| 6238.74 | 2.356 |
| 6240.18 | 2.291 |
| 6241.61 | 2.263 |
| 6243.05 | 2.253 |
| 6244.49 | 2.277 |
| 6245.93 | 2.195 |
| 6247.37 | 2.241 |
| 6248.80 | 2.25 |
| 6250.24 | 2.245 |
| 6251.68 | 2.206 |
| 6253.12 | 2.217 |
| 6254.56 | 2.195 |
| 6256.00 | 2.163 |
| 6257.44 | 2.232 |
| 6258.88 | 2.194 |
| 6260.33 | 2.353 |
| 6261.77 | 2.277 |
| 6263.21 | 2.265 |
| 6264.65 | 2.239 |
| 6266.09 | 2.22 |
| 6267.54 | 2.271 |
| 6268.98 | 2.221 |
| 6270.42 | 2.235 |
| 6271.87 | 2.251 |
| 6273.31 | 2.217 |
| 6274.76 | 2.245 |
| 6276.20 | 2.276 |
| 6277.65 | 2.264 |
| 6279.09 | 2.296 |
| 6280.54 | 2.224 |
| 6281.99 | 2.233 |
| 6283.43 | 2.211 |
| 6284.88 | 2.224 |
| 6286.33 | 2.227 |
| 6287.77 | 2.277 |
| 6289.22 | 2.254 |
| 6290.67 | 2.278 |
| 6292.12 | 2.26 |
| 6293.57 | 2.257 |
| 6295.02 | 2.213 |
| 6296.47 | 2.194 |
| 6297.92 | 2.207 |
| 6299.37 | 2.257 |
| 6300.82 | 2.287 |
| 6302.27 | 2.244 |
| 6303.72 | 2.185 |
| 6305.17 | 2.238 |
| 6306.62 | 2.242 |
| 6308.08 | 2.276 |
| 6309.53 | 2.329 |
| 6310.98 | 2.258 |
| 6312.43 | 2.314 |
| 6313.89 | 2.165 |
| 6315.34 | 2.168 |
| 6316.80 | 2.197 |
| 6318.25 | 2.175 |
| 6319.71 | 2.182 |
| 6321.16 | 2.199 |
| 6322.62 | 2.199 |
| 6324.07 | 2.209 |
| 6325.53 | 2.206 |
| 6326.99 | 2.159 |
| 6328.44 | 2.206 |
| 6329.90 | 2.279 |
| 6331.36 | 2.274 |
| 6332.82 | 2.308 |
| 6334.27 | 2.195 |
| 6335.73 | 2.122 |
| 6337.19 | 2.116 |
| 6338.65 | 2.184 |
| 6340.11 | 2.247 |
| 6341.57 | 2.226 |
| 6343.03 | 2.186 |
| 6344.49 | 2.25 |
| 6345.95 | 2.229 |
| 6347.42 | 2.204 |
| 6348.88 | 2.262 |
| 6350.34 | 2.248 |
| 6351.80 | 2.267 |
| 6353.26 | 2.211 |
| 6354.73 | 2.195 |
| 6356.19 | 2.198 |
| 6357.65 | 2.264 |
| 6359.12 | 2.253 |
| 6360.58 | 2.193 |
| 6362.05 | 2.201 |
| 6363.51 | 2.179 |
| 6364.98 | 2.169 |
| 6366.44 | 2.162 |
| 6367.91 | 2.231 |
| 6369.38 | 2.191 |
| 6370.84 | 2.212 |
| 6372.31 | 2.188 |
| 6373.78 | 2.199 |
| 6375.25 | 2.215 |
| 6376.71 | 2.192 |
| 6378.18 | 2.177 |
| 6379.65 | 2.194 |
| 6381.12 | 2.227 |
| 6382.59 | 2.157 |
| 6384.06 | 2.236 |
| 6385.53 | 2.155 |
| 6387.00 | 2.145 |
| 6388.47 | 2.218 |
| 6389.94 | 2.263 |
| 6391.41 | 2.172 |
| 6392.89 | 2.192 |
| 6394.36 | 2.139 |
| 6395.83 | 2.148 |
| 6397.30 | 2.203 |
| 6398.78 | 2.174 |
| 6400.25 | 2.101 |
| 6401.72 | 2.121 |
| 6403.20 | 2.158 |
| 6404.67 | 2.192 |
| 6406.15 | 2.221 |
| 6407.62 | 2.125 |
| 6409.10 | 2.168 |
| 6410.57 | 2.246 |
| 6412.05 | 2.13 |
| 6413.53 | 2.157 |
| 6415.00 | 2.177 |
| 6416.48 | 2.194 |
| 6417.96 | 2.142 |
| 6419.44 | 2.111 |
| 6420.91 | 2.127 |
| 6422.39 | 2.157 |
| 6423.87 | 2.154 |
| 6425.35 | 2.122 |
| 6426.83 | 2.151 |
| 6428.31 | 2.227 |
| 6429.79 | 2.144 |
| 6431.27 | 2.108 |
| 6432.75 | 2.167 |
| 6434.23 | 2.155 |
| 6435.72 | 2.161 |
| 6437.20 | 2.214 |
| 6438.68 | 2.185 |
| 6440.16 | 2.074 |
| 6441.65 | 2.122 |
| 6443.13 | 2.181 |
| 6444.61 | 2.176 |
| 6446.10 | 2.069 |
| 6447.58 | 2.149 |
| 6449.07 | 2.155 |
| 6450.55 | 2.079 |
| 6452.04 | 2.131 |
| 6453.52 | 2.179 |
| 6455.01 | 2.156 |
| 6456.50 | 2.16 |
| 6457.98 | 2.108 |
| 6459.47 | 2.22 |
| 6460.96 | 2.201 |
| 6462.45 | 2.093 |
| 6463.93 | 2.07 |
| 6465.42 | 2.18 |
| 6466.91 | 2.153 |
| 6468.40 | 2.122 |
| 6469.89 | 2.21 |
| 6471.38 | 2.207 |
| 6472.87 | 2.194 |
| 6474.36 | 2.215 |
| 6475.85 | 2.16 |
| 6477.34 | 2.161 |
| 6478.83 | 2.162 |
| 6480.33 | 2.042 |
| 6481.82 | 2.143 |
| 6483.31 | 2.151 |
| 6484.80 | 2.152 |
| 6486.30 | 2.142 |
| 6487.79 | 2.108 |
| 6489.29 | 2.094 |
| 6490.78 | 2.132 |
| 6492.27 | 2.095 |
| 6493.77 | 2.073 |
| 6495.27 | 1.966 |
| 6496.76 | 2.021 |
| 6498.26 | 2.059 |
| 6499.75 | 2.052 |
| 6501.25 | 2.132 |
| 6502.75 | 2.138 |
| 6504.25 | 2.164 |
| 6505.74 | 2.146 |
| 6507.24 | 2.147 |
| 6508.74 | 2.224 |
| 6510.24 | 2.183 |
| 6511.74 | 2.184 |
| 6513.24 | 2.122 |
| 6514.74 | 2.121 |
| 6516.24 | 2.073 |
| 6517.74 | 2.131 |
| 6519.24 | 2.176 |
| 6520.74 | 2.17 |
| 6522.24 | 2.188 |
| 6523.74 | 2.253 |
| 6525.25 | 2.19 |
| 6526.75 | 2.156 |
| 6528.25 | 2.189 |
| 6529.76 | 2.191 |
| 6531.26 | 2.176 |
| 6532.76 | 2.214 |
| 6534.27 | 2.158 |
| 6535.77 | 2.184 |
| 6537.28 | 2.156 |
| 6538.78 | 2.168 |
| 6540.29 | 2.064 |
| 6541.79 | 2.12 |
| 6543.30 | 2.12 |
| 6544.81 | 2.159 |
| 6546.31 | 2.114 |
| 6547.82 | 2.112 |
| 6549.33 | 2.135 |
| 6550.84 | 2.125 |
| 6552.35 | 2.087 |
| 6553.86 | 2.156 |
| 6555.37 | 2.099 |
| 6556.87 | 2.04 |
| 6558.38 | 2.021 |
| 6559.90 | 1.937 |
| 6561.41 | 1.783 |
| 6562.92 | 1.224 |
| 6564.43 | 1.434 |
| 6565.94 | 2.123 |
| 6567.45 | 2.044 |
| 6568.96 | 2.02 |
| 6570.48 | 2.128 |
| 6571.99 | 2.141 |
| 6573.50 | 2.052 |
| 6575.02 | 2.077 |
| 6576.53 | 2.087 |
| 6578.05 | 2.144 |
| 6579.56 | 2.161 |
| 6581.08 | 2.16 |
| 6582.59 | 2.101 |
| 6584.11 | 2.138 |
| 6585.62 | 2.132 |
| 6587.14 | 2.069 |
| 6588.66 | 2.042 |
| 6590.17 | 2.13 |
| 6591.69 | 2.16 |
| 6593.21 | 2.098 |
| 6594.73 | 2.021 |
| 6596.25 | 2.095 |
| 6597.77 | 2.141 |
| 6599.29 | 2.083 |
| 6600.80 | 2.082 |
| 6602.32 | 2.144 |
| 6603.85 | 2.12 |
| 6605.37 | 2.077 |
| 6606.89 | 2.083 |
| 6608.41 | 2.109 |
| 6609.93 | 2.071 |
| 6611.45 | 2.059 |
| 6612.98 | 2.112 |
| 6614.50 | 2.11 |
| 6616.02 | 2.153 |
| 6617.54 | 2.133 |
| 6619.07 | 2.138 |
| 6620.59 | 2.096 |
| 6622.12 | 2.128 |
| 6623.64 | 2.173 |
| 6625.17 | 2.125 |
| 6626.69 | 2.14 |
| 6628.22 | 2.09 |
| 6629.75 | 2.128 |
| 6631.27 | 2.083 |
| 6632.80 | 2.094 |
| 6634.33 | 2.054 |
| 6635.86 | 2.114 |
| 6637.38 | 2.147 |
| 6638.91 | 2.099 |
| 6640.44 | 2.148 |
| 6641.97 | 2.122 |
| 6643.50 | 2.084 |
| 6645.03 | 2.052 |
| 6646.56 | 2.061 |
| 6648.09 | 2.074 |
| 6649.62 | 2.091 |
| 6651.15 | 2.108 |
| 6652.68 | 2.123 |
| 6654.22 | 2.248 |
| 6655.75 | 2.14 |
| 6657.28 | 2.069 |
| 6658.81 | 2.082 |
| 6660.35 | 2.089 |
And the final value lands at 0.124 mag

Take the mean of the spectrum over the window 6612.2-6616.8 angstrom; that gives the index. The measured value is 2.13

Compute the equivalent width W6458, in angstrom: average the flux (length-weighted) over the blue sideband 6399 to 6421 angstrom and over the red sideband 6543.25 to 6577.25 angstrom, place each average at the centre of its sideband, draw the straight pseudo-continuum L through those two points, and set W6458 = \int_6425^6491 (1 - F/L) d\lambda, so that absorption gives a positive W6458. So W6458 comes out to -1.2 angstrom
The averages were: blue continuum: 2.16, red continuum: 2.01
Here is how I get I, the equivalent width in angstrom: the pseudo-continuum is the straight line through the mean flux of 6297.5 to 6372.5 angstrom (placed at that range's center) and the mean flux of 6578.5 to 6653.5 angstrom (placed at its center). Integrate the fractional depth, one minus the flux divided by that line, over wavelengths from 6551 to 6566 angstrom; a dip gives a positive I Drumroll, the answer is 1.70 angstrom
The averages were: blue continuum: 2.22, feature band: 1.89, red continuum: 2.11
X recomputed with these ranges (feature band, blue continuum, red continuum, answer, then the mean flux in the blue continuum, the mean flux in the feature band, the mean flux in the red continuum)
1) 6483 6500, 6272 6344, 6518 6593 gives 0.02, 2.23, 2.09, 2.09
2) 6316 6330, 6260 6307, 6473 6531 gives 0.01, 2.25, 2.2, 2.14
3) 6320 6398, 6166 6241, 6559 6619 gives -0.02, 2.25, 2.2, 2.05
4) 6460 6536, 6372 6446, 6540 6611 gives -0.02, 2.17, 2.14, 2.06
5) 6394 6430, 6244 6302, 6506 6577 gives 0.00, 2.24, 2.16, 2.09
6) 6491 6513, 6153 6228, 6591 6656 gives 0.02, 2.24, 2.11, 2.11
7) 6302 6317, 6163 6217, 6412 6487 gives -0.02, 2.25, 2.24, 2.15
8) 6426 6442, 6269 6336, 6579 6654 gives 0.01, 2.23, 2.16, 2.11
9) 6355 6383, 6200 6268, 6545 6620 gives -0.01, 2.25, 2.2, 2.06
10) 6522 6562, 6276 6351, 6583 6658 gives 0.01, 2.23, 2.12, 2.11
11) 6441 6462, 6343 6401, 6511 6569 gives 0.00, 2.2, 2.15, 2.08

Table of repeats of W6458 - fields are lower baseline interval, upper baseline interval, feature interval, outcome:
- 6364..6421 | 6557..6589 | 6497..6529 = -1.4 angstrom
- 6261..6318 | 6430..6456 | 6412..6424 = 0.1 angstrom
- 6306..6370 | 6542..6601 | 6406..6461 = -0.1 angstrom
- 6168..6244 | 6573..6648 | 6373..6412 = 0.0 angstrom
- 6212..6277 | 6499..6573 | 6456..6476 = -0.3 angstrom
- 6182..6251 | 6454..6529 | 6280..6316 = -0.3 angstrom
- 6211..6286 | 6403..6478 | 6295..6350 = -0.3 angstrom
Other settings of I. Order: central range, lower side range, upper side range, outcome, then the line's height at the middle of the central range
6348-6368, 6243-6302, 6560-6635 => -0.2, 2.2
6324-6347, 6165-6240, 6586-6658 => -0.1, 2.2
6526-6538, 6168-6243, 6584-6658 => -0.2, 2.14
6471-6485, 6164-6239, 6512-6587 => -0.2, 2.12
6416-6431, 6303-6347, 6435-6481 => 0.1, 2.17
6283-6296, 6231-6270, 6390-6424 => -0.1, 2.22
